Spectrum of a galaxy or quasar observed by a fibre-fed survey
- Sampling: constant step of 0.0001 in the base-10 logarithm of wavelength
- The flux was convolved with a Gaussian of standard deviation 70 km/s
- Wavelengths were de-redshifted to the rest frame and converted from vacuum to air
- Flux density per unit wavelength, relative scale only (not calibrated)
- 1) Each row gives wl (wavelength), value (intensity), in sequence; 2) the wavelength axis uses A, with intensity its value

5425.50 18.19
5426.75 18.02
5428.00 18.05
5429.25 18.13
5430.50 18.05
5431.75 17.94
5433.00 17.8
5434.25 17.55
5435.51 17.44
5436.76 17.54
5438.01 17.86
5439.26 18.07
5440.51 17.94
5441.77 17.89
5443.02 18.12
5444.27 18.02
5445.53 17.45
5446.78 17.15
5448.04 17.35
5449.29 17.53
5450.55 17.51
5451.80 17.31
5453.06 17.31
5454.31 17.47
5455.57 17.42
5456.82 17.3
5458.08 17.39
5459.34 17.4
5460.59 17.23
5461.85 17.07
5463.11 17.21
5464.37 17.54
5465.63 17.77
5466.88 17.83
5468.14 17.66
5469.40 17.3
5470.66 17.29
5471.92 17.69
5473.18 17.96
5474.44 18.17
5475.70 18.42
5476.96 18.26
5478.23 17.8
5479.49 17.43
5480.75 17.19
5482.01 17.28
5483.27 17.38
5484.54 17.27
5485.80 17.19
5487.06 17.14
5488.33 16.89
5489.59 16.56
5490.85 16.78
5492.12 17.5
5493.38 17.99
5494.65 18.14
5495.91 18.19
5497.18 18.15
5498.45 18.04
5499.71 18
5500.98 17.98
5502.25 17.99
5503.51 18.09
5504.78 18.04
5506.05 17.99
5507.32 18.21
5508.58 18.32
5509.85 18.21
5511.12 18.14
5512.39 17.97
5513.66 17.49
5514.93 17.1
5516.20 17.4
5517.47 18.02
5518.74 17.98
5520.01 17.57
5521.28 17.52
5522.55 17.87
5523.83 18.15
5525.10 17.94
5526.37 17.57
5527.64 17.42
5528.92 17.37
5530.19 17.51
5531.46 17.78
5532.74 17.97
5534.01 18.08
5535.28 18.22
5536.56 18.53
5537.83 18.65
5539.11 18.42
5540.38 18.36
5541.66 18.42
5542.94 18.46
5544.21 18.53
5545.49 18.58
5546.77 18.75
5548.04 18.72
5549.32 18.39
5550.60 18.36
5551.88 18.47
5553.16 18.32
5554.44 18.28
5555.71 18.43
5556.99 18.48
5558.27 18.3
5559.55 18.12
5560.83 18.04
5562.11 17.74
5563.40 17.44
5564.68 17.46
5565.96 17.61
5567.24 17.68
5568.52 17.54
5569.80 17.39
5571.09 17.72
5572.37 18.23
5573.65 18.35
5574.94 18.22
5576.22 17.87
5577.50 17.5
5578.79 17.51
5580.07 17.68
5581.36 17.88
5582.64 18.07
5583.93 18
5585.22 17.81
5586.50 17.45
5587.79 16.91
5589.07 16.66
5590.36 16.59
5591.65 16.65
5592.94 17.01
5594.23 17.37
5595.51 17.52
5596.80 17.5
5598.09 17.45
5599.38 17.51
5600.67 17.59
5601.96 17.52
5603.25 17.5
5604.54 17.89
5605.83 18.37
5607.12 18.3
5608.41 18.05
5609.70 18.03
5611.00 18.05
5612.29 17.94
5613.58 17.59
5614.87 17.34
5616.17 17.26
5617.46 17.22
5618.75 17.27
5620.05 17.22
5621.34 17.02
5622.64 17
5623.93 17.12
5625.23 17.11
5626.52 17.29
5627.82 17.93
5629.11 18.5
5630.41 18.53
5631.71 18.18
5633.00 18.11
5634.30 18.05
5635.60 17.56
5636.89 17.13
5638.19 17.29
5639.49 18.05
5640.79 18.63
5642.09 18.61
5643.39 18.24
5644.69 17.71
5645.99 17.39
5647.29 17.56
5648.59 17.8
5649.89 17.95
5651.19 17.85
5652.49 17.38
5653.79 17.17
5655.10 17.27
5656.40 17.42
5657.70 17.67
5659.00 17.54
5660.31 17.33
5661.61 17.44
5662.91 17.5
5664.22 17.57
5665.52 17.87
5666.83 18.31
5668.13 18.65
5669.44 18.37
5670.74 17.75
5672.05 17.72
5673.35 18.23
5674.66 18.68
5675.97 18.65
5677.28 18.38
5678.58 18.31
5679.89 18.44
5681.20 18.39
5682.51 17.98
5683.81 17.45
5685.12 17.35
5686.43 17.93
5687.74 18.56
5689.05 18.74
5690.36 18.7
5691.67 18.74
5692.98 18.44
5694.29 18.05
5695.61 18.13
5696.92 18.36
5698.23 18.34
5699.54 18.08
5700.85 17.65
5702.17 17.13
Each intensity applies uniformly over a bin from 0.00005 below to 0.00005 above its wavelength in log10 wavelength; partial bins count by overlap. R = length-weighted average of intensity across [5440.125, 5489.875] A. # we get 17.5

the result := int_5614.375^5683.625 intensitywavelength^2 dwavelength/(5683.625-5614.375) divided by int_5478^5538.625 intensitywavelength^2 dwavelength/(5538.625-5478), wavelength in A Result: 1.1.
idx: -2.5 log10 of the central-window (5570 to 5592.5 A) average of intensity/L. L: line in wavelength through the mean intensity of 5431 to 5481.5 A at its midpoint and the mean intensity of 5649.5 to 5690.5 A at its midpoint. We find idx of 0.01 mag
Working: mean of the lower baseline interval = 17.6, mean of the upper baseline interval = 17.9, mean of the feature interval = 17.6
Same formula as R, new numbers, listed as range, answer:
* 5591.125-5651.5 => 17.7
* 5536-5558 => 18.5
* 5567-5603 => 17.5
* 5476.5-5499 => 17.5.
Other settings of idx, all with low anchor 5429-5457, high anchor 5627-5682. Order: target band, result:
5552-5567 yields -0.01 mag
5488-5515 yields -0.01 mag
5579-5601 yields 0.03 mag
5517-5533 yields 0.00 mag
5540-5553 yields -0.04 mag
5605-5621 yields 0.01 mag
